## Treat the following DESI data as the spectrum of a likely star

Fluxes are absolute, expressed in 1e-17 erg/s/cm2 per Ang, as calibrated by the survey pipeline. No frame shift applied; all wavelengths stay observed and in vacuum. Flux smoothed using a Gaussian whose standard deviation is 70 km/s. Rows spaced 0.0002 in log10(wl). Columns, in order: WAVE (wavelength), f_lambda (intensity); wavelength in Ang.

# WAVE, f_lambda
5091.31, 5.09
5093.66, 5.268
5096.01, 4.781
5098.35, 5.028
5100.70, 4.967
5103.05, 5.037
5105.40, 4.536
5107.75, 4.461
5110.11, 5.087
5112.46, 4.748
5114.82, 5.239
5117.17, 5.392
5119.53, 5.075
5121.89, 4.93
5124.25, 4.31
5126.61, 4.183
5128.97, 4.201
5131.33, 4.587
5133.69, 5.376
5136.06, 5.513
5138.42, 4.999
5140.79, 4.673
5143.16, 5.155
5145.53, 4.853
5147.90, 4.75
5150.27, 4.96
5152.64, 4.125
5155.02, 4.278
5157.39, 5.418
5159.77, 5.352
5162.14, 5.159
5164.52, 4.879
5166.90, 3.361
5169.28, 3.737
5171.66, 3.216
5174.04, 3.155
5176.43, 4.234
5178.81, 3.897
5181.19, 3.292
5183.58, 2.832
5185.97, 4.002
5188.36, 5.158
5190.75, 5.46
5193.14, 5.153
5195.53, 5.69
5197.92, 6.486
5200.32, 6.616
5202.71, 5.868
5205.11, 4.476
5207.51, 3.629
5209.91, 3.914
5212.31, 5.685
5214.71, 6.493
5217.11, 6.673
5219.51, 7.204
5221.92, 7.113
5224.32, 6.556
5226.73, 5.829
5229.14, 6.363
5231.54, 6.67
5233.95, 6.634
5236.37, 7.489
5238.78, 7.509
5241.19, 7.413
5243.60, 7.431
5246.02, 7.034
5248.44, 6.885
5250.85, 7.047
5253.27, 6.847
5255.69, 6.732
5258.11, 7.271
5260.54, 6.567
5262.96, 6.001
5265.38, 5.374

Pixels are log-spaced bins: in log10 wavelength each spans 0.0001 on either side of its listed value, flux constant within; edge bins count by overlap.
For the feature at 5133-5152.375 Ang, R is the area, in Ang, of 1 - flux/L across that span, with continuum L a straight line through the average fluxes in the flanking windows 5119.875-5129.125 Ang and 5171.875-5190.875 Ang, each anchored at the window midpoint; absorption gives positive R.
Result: -3.1 Ang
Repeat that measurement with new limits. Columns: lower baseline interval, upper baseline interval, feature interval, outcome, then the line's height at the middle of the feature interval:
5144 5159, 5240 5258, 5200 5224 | 1.7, 6.19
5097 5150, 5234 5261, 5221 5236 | 0.4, 6.76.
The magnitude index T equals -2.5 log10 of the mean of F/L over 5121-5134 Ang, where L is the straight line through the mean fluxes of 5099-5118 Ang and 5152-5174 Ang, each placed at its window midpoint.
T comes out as 0.04 mag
